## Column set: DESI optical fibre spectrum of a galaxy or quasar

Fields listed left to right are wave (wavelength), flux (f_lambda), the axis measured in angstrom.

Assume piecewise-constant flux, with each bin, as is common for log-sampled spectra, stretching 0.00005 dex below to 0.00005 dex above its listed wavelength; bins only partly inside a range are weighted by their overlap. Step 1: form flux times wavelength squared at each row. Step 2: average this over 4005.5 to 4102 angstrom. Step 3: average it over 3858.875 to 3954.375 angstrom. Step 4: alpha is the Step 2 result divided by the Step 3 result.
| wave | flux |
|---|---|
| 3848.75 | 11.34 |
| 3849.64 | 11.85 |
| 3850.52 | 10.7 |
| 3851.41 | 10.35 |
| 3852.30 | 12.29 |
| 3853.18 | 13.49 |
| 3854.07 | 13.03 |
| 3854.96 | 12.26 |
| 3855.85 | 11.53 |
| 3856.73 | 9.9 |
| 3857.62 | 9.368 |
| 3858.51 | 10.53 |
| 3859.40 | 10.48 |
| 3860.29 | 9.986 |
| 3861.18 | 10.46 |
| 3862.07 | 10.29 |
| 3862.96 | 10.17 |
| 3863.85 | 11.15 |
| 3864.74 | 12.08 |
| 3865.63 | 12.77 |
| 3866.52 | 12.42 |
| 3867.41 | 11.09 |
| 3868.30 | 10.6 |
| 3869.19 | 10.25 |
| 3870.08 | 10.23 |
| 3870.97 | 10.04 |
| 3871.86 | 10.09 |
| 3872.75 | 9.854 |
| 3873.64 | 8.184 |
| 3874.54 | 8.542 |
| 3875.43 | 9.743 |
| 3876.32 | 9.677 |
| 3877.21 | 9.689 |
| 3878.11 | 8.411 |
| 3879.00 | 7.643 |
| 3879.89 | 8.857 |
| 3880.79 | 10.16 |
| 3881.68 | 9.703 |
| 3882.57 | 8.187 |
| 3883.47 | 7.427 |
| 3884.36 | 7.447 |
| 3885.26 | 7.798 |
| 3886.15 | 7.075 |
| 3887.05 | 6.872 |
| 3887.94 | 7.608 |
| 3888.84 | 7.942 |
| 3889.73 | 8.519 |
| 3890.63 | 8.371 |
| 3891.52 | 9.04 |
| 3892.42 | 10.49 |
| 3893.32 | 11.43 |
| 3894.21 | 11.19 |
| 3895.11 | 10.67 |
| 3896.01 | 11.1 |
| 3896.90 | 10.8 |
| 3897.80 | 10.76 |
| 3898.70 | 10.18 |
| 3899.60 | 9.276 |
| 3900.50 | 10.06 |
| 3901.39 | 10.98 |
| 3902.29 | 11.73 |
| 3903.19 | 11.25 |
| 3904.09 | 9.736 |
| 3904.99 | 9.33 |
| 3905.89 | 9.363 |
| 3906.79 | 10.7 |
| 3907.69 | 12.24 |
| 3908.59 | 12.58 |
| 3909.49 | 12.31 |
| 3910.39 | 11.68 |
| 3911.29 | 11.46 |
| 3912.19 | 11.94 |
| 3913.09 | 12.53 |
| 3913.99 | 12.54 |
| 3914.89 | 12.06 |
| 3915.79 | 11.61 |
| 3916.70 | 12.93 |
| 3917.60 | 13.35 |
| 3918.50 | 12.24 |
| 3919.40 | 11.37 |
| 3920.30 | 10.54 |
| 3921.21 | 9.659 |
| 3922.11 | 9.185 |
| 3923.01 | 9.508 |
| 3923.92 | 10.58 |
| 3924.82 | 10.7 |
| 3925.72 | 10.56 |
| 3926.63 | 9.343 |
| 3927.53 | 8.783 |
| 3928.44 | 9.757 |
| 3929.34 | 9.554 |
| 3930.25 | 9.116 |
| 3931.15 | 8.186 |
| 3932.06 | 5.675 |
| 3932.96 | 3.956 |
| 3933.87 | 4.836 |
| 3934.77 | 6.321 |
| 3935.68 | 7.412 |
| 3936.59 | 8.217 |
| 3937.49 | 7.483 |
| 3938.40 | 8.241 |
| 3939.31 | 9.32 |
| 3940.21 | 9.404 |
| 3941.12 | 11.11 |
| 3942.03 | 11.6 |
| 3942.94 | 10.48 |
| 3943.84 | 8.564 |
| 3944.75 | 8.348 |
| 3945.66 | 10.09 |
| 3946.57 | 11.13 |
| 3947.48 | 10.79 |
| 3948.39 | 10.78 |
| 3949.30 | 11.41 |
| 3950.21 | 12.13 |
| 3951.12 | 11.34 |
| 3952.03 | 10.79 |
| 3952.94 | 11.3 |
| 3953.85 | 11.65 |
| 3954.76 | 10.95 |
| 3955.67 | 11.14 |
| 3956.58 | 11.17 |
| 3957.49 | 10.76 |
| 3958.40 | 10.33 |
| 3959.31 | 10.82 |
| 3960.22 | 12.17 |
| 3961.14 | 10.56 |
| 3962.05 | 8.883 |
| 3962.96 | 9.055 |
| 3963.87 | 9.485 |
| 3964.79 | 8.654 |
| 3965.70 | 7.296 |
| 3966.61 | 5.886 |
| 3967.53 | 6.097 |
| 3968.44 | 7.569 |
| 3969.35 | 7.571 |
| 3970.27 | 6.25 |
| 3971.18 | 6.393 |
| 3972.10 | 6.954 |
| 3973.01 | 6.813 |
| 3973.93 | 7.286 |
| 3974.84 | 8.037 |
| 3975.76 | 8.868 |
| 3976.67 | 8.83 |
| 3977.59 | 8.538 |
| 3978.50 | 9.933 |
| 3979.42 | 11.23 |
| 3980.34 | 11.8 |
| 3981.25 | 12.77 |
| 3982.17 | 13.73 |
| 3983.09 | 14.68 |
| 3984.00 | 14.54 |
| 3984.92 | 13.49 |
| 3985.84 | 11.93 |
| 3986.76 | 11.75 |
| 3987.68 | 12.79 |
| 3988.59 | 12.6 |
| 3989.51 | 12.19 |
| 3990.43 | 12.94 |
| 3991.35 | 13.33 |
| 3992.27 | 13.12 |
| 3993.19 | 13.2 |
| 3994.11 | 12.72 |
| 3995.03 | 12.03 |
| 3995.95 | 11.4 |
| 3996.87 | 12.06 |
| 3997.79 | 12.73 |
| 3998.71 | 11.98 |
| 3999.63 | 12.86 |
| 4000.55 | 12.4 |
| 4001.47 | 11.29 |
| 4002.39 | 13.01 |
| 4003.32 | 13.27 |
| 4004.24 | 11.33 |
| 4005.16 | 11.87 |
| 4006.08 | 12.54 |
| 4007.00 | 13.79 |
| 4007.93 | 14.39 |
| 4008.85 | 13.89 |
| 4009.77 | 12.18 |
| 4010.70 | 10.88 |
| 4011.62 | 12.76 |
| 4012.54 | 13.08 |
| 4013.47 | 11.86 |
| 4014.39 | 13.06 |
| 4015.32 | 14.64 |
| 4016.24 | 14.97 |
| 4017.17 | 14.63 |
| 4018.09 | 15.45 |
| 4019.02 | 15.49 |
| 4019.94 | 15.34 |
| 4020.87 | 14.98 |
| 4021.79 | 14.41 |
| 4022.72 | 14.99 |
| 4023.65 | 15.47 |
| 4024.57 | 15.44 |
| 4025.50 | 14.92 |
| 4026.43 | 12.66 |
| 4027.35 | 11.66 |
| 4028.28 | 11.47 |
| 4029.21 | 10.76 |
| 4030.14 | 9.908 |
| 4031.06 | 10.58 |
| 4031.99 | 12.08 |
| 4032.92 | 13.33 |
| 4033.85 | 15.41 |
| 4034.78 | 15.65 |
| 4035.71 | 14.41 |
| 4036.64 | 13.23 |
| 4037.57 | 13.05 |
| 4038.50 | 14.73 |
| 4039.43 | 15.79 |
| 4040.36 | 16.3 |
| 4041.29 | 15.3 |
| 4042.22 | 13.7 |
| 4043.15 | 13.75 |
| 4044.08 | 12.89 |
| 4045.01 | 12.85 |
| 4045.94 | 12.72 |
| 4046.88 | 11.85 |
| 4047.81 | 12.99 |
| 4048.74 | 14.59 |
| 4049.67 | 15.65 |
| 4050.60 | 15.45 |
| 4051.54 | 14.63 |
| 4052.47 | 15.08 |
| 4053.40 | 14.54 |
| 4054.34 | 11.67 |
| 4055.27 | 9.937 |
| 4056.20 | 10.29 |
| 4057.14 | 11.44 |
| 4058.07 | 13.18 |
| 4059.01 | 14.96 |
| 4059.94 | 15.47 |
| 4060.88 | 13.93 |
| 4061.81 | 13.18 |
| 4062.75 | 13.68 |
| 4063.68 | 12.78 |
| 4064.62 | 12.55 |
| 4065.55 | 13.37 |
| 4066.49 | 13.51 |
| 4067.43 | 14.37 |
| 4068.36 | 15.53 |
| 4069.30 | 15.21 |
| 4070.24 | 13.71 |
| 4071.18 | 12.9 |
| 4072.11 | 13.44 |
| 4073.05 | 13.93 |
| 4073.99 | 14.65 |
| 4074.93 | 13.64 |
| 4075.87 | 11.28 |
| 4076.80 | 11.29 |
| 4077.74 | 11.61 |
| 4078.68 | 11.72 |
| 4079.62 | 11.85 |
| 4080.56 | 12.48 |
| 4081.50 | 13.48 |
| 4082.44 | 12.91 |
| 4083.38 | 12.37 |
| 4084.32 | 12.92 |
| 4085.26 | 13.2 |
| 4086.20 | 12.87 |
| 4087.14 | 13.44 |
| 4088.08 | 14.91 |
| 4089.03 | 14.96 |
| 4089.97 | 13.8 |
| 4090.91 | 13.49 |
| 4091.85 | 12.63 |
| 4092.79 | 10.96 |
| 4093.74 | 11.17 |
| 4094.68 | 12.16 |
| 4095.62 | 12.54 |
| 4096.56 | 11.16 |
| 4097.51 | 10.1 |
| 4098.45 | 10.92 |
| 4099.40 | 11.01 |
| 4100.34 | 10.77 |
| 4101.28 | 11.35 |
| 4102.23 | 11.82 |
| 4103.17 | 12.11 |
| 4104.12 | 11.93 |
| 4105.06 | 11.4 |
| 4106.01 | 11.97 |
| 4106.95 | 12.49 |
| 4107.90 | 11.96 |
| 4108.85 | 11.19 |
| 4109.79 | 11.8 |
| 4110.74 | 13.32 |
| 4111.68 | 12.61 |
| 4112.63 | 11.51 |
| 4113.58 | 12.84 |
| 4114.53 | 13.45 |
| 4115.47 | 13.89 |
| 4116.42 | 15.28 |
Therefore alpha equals 1.43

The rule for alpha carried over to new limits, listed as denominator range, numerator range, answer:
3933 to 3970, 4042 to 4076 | 1.51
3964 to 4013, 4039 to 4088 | 1.25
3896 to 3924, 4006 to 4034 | 1.28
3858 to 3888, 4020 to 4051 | 1.56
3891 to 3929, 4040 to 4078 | 1.34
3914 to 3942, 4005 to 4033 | 1.48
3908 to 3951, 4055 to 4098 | 1.39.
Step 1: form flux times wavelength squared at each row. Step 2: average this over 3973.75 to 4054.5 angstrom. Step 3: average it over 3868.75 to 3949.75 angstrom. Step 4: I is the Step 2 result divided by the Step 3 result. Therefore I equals 1.41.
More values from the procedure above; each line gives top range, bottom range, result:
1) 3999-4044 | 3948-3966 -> 1.32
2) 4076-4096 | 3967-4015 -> 1.16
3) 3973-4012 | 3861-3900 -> 1.32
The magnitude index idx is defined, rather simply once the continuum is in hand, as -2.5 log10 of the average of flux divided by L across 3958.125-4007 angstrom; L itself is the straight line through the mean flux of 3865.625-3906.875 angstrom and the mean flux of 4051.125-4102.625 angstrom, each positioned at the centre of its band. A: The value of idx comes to 0.05 mag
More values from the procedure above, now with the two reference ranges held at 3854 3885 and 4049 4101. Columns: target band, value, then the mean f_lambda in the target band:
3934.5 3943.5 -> 0.219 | 9.01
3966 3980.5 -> 0.408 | 7.92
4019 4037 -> -0.106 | 13.6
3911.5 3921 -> -0.129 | 12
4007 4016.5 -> -0.093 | 13.2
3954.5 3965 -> 0.096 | 10.4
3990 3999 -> -0.065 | 12.6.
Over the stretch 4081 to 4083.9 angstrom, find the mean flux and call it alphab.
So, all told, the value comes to 12.9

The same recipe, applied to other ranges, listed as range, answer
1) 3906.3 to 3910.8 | 11.9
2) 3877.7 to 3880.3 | 8.31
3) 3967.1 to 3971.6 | 6.79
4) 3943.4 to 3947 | 9.51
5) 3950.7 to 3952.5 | 11.1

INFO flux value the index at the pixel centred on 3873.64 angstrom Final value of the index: 8.184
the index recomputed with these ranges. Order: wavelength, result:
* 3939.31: 9.32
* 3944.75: 8.348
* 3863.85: 11.15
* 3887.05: 6.872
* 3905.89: 9.363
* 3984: 14.54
